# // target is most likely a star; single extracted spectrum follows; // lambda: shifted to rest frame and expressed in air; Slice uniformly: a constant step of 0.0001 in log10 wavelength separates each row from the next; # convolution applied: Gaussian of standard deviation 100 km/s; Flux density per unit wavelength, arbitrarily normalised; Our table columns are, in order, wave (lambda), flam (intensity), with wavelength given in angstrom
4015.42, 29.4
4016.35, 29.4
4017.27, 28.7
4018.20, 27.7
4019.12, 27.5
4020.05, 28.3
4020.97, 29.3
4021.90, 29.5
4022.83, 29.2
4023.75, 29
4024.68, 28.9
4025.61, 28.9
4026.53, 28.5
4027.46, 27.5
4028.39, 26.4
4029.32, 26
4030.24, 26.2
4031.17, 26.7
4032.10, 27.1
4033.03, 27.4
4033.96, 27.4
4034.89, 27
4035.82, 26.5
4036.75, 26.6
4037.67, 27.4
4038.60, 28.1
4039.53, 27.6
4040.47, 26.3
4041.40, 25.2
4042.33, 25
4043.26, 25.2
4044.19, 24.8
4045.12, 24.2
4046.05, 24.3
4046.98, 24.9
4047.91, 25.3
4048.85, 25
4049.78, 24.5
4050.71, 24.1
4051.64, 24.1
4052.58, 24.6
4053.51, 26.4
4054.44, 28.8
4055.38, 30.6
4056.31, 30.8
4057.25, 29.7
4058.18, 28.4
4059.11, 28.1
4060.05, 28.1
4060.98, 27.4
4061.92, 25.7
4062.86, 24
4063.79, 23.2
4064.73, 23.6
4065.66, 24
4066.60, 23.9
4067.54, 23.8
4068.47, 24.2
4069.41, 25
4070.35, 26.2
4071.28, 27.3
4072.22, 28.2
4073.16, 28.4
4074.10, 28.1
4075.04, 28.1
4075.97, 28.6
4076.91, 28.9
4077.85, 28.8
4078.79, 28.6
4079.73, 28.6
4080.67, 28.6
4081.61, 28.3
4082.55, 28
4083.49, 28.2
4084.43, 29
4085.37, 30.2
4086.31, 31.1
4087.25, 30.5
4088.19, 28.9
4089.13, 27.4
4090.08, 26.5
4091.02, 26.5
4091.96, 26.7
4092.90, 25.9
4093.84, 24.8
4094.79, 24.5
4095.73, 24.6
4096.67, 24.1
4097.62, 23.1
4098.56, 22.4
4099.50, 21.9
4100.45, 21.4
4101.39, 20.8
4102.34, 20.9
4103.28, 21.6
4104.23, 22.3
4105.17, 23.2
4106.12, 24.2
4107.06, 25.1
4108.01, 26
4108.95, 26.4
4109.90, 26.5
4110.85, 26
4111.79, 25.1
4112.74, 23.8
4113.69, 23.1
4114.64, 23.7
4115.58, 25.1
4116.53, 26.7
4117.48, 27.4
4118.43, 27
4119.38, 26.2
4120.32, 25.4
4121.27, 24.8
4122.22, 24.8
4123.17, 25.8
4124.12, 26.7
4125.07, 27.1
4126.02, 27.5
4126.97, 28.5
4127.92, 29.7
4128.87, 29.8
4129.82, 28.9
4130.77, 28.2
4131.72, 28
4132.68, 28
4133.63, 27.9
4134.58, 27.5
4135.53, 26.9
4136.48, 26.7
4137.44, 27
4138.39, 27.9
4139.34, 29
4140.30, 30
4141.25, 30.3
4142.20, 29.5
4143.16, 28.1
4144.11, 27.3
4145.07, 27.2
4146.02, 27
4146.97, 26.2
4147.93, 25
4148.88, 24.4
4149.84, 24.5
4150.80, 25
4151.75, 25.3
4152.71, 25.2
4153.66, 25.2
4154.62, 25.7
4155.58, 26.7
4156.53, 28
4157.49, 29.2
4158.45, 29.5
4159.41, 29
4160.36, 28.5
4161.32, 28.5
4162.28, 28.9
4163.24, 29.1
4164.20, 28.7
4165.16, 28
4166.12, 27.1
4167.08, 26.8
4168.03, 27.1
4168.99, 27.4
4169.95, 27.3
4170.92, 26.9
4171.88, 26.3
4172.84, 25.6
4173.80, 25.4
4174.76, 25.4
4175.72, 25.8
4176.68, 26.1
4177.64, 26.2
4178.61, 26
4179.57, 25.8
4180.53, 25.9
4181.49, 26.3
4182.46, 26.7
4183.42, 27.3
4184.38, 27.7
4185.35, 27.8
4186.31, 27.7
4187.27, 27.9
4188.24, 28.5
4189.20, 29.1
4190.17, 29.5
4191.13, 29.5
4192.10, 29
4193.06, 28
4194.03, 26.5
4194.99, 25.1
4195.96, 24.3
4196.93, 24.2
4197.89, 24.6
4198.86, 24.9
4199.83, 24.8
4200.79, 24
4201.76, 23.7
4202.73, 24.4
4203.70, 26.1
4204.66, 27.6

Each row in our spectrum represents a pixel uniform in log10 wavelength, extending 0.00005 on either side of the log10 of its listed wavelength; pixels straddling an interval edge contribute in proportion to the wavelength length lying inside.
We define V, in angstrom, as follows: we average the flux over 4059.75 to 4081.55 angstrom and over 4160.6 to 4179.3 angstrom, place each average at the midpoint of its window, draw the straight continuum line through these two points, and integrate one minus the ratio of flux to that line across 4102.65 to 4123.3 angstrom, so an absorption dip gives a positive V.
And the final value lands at 1.4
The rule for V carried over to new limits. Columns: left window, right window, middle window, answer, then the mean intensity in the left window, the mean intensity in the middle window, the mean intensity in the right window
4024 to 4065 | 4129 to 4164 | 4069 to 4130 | 1.8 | 26.5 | 26.3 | 27.5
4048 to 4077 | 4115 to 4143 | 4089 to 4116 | 2.9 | 26.5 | 24.2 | 27.5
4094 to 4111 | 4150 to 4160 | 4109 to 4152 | -2.6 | 23.6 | 26.8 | 26.8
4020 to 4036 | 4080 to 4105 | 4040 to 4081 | 0.5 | 27.8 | 26.4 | 25.7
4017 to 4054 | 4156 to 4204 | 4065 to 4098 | -0.4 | 26.7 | 27.1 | 26.9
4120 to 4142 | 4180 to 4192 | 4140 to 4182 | 1.2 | 27.7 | 27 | 27.9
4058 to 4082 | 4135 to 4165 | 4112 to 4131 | 0.5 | 26.7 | 26.5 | 27.4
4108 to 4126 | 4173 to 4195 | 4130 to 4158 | -0.9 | 25.7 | 27.2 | 27.1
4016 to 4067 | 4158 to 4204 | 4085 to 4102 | 0.8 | 26.8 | 25.6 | 26.8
